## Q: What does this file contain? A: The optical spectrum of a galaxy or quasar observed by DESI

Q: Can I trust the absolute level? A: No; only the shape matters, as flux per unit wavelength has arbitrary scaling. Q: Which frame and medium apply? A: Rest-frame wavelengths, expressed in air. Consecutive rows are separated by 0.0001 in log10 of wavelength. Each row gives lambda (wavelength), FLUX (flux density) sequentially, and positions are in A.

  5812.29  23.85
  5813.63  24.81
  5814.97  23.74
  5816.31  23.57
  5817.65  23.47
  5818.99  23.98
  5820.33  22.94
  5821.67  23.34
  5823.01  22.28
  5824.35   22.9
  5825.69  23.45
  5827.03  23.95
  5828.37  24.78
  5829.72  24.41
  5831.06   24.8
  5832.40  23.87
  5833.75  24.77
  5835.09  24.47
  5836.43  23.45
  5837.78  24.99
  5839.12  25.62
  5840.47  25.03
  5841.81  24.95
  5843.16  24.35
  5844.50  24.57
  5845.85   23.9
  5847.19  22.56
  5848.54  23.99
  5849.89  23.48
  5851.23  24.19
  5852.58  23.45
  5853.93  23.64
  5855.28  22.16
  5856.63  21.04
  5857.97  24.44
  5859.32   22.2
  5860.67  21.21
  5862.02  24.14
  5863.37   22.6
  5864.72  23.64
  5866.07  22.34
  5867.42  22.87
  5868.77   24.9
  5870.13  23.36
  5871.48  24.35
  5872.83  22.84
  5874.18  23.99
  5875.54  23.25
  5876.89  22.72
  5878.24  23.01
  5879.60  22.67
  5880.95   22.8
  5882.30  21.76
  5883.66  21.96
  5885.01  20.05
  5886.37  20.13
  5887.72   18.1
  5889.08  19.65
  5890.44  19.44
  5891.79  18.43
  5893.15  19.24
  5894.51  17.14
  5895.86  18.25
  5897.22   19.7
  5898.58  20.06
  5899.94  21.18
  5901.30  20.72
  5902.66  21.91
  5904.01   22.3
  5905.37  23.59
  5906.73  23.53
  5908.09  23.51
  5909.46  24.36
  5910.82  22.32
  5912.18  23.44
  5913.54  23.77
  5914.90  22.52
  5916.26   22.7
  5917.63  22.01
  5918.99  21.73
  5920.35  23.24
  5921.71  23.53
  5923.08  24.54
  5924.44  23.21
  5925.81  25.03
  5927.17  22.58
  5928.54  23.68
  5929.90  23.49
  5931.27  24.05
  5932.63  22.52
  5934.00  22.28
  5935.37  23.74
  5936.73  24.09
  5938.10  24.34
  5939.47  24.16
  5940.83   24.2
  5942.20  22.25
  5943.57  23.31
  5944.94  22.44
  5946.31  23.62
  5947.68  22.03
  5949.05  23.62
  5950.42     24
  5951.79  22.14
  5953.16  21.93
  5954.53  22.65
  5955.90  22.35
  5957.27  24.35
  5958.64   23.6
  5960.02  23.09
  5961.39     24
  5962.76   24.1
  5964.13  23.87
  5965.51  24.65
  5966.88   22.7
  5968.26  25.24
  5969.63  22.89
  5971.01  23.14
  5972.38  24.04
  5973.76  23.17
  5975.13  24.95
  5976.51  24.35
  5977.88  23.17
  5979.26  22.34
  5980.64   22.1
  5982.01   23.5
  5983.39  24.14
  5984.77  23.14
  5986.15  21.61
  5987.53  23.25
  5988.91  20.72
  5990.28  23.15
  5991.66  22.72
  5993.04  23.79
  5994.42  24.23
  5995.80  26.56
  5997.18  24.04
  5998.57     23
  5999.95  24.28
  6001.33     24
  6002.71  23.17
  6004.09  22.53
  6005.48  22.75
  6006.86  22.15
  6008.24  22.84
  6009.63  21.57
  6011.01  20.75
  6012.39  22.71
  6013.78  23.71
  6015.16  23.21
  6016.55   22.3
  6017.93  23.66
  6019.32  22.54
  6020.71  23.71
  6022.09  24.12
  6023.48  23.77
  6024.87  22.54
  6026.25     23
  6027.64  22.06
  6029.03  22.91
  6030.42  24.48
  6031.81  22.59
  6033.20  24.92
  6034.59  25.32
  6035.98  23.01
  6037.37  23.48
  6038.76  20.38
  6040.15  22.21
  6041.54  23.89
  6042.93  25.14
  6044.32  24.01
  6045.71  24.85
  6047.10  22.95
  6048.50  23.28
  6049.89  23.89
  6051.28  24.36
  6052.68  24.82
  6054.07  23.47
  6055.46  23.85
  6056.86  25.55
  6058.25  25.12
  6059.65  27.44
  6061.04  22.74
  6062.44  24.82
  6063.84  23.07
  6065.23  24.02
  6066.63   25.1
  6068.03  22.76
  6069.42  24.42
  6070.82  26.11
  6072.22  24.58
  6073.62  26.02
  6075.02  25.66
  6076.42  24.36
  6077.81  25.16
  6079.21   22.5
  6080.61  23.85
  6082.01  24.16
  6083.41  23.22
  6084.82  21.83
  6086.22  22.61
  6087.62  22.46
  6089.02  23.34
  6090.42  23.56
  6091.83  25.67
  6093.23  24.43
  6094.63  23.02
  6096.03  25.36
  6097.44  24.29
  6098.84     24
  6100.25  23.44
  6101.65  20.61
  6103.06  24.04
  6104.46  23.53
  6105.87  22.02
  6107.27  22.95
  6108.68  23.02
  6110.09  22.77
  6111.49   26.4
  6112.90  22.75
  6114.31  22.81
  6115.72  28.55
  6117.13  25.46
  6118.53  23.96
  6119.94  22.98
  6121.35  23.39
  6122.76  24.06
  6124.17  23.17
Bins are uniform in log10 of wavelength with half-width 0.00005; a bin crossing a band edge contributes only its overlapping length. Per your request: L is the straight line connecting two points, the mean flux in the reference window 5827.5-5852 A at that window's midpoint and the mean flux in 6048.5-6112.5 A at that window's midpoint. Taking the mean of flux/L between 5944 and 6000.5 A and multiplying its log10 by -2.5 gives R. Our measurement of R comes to 0.04 mag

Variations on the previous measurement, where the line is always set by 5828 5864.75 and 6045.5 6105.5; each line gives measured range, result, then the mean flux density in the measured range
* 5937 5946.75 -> 0.019 mag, 23.5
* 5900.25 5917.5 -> 0.049 mag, 22.8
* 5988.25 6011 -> 0.037 mag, 23.2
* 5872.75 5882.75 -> 0.043 mag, 22.9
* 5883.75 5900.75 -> 0.225 mag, 19.4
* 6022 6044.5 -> 0.029 mag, 23.4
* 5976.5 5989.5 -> 0.055 mag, 22.8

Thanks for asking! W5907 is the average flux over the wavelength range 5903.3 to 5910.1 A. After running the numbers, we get 23.4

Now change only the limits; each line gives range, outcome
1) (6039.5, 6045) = 23.8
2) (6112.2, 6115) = 22.8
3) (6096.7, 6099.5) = 24.1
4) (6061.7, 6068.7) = 23.9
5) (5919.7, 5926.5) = 23.9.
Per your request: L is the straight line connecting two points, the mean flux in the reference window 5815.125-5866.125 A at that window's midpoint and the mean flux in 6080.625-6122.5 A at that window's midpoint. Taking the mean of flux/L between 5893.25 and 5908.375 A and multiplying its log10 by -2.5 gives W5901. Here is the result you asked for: 0.13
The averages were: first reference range 23.7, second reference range 23.7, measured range 21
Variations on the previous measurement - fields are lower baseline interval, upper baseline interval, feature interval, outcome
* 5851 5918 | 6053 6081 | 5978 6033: 0.029 mag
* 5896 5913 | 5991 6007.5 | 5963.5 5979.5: -0.027 mag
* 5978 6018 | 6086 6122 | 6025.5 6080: -0.030 mag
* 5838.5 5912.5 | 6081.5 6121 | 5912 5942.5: -0.033 mag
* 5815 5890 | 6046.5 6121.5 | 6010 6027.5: 0.039 mag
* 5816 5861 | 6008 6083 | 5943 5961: 0.034 mag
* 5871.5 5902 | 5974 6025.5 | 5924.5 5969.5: -0.064 mag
